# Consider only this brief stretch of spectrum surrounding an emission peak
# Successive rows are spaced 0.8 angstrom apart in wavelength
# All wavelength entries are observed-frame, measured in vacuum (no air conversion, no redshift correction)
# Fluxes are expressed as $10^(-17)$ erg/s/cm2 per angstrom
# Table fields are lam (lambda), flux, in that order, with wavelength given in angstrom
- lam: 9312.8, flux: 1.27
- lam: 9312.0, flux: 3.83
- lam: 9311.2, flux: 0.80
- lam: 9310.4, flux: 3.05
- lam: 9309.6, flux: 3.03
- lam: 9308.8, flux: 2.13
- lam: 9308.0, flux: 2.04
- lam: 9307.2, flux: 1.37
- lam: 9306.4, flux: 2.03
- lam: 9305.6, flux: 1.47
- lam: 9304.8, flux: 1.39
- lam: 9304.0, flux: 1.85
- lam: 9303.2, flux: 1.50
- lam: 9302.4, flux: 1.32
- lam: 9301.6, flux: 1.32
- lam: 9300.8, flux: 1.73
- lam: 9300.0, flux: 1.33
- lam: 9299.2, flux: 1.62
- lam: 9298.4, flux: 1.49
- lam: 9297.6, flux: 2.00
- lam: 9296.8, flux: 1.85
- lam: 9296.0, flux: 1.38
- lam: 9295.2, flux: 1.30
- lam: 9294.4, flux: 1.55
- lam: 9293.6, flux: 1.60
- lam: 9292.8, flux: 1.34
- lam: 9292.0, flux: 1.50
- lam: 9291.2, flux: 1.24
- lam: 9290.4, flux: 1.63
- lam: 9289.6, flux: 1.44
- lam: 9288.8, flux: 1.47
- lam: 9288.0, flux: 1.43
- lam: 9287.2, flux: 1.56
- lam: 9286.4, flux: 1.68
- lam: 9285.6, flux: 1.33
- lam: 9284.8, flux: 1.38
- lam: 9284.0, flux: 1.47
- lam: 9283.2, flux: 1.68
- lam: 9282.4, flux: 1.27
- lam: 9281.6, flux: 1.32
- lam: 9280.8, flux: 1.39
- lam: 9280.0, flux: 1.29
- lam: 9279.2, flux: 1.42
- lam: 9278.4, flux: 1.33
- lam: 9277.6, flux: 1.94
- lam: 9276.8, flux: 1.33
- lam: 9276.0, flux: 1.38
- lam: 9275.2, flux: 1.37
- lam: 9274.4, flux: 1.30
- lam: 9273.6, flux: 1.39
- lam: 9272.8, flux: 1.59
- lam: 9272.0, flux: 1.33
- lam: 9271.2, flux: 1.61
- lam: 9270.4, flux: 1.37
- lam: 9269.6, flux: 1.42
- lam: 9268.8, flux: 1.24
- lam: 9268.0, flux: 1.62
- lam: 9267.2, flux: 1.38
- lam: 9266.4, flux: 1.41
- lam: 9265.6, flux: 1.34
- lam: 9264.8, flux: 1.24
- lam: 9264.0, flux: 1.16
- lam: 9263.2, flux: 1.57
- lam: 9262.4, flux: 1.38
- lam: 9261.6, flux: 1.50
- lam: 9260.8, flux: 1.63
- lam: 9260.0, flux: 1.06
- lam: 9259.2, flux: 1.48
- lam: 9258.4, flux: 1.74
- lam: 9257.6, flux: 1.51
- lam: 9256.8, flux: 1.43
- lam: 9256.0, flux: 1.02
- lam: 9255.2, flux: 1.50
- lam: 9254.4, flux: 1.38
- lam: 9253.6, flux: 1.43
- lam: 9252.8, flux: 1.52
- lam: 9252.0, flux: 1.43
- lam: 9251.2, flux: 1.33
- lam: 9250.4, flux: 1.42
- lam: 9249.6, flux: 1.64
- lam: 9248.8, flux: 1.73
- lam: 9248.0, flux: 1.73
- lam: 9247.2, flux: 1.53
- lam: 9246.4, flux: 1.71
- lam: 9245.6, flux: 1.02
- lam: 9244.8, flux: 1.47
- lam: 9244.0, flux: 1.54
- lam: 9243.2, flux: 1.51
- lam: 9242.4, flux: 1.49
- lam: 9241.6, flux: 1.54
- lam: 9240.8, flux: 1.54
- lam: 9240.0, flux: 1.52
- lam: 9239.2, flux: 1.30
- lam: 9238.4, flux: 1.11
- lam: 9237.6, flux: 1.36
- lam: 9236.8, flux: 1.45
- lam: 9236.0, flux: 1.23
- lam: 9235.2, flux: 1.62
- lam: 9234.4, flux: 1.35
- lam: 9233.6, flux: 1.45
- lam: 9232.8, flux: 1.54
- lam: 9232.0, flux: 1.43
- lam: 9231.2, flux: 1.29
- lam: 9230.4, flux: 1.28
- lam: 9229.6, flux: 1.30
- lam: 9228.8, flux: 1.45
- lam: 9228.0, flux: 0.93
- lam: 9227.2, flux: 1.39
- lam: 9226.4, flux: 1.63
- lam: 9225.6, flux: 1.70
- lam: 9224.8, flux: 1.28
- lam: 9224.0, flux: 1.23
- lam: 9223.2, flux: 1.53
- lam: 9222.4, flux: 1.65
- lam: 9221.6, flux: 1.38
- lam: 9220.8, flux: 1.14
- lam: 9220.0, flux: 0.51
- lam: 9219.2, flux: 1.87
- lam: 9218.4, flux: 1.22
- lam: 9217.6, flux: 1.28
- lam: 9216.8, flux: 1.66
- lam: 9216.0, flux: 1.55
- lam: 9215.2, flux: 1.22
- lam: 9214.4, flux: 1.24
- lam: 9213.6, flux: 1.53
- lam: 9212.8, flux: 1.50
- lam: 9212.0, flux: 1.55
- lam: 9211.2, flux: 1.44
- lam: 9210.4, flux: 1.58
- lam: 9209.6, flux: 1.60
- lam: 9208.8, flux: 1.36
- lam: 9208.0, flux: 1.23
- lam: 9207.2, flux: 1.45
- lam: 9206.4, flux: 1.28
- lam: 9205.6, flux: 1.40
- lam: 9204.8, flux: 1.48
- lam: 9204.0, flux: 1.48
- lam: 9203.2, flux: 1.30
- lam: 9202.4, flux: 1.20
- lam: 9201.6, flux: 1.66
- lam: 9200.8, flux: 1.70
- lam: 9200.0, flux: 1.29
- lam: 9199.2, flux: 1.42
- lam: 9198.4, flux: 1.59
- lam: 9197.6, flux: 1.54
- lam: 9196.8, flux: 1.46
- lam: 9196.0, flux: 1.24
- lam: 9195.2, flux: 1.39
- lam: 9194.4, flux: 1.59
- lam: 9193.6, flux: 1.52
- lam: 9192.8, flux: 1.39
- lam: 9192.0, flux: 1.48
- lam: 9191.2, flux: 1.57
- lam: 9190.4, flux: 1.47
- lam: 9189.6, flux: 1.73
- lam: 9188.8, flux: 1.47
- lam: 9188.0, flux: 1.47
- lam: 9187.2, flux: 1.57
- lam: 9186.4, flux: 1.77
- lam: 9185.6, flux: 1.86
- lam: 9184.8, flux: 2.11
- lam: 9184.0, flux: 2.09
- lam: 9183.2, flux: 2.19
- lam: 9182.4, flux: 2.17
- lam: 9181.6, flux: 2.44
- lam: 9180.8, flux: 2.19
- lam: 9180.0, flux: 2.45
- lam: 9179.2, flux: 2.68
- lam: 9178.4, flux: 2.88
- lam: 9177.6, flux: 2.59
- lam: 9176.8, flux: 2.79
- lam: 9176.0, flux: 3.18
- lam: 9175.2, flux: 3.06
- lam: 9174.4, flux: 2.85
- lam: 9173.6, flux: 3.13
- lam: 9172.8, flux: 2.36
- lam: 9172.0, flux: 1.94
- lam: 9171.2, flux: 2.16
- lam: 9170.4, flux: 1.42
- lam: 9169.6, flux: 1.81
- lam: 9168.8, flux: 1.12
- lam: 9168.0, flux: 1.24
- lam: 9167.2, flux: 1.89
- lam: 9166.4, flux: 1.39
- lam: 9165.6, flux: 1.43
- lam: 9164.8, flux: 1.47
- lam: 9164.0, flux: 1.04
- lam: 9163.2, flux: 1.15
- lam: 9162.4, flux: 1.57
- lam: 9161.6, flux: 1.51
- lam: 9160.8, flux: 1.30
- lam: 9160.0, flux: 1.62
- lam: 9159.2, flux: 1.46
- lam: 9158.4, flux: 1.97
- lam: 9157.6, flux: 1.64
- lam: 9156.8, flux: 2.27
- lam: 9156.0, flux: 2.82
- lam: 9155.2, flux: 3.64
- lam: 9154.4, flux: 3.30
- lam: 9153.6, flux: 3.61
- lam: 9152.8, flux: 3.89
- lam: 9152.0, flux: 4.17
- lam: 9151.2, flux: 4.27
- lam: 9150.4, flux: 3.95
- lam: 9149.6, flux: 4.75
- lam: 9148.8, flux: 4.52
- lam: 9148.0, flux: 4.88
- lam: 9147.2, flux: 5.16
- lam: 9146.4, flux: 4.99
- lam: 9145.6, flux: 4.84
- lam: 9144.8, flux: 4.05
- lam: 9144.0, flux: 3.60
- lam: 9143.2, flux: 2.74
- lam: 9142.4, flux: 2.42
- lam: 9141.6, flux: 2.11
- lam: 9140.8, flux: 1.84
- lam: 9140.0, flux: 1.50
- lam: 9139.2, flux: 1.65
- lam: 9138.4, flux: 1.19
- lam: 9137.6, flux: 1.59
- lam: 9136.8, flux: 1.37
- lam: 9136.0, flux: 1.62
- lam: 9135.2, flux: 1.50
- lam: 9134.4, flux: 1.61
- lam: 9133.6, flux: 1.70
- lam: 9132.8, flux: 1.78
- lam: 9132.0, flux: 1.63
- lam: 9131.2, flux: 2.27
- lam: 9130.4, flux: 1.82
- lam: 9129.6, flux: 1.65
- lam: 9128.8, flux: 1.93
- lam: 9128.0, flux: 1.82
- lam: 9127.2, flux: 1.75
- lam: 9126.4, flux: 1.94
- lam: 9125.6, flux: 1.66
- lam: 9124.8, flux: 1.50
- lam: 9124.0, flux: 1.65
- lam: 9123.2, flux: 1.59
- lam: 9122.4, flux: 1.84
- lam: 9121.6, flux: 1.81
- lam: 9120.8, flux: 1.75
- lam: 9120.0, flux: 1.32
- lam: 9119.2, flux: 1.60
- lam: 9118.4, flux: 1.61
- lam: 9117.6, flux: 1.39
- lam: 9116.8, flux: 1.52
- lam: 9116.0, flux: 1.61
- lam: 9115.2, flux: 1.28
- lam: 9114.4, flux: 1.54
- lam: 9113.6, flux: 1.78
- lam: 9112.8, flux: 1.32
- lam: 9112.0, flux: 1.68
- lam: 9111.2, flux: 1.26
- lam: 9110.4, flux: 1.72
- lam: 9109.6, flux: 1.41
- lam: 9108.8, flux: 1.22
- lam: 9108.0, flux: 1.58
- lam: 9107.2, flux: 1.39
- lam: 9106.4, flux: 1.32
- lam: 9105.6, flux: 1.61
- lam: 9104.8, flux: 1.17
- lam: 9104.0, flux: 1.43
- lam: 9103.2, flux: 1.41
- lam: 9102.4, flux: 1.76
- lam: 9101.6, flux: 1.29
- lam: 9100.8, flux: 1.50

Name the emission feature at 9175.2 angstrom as [N II] 6583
